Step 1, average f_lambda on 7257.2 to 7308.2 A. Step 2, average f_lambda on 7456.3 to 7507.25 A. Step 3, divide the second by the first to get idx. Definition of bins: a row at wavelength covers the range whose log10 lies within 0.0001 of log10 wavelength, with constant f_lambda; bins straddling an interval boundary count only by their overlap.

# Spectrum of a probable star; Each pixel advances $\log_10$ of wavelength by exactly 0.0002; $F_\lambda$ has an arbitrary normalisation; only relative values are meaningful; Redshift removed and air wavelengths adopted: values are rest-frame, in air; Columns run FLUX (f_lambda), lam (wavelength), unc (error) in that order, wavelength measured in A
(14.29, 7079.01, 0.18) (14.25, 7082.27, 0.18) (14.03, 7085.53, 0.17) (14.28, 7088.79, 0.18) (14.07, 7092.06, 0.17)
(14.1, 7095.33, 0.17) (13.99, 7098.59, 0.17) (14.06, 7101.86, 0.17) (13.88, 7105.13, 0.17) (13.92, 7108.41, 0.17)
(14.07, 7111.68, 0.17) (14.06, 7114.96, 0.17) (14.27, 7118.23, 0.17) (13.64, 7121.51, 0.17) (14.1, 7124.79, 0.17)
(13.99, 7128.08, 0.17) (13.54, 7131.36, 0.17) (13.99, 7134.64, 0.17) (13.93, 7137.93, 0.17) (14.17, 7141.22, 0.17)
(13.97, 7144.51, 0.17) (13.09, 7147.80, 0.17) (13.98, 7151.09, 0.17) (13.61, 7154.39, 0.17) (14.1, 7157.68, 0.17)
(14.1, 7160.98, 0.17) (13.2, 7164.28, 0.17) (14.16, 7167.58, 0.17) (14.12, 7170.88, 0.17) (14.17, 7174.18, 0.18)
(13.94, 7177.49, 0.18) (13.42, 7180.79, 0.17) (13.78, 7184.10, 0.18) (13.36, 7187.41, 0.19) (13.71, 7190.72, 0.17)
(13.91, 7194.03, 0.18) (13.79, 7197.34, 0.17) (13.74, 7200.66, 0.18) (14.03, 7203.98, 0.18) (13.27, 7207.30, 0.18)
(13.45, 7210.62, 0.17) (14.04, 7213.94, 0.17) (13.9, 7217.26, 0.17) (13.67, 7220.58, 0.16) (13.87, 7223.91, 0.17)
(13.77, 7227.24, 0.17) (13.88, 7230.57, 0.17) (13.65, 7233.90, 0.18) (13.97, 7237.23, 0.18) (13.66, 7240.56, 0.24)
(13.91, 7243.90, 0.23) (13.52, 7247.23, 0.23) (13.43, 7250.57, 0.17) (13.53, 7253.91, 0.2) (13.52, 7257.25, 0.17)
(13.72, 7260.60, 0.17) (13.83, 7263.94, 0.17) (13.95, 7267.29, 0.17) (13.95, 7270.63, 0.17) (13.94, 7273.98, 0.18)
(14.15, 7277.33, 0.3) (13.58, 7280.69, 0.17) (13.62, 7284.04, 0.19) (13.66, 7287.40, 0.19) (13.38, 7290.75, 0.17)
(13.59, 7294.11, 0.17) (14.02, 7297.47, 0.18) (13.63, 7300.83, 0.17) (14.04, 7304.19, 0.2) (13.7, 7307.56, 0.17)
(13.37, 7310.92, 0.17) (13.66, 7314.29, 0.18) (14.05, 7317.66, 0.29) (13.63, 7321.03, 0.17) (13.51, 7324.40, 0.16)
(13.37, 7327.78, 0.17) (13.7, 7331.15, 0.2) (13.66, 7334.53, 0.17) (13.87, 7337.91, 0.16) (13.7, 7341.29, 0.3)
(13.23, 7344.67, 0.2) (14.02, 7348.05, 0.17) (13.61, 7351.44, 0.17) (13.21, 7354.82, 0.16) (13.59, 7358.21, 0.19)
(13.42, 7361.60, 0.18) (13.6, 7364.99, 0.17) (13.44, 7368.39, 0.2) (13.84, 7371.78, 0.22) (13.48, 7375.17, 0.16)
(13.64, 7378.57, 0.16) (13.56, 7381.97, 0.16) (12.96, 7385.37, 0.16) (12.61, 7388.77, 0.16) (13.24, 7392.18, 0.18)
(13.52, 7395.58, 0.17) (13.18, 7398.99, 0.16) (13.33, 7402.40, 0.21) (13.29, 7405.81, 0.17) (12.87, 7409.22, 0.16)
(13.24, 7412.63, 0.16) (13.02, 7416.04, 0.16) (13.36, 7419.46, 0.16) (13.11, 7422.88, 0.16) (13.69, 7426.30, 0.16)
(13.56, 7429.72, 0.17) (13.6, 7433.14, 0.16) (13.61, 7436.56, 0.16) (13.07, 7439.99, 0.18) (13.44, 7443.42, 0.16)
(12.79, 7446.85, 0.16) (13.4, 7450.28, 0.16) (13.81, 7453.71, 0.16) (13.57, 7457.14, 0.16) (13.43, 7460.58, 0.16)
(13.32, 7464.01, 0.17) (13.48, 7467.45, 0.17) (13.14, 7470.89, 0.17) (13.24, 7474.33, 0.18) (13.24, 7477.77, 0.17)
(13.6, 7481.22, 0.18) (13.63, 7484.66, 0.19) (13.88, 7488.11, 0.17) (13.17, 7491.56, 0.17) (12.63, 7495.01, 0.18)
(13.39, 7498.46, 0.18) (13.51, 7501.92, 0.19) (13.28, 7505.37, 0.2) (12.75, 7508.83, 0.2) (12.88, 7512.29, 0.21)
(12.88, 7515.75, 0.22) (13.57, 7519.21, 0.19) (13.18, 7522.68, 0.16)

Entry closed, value 1.0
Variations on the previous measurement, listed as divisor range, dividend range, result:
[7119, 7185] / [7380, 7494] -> 0.96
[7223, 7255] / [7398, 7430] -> 0.97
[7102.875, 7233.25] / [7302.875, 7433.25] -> 0.97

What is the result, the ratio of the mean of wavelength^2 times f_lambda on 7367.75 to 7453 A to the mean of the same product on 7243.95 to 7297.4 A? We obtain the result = 1.01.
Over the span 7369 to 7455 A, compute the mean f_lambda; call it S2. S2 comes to 13.3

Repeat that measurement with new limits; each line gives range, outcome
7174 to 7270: 13.7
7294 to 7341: 13.7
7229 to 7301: 13.7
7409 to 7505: 13.4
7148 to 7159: 13.8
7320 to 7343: 13.6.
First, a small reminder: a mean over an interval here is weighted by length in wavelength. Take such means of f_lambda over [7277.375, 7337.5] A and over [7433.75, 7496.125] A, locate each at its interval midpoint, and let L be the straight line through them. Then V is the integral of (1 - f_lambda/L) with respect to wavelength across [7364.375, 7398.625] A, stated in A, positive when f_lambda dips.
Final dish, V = 0.40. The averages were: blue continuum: 13.7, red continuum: 13.4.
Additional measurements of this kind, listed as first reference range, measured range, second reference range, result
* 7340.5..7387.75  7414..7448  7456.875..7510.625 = 0.2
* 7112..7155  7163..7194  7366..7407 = 0.0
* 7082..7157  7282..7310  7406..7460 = -0.2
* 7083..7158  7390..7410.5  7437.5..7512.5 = 0.3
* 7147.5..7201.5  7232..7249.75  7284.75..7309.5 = 0.0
